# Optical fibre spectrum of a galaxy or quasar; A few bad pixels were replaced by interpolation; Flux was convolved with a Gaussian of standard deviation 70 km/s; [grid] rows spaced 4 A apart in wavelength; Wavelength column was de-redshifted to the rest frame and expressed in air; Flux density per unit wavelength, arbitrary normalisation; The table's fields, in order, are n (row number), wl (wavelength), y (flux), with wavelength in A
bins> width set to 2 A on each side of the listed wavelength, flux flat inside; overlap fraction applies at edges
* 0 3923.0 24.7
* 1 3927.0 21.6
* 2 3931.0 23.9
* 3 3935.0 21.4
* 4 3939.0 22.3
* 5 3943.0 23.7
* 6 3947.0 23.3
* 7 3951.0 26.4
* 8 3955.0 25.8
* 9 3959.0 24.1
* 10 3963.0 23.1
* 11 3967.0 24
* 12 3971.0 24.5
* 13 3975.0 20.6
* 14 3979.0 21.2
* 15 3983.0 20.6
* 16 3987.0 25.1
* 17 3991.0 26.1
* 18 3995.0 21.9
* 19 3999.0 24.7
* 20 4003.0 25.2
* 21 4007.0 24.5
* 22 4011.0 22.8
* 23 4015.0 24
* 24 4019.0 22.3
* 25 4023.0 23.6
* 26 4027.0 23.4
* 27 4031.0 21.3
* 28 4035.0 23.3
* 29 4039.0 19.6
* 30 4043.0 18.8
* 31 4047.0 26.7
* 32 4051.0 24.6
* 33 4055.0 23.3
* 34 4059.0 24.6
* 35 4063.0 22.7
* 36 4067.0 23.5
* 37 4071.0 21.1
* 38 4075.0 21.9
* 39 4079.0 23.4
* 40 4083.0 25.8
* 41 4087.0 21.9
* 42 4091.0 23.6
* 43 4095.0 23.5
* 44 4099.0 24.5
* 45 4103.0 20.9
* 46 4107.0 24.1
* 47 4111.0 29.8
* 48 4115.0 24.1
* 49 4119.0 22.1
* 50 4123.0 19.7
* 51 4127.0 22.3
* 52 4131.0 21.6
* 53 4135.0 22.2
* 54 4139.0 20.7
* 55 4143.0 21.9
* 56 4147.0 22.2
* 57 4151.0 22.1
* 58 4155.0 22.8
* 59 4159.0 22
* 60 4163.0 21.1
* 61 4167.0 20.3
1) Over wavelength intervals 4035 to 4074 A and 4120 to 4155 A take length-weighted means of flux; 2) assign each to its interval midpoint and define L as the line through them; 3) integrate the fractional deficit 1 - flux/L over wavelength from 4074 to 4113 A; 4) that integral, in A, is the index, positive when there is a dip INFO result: -3.1 A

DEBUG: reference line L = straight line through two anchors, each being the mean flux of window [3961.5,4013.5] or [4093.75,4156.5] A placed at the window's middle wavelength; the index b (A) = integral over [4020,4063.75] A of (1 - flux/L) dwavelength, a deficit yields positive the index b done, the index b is 0.5 A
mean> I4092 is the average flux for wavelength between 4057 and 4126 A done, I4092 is 23.3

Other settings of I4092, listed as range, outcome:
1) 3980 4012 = 23.8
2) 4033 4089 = 22.9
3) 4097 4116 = 24.7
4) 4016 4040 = 22.4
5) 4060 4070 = 23.1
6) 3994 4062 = 23.2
